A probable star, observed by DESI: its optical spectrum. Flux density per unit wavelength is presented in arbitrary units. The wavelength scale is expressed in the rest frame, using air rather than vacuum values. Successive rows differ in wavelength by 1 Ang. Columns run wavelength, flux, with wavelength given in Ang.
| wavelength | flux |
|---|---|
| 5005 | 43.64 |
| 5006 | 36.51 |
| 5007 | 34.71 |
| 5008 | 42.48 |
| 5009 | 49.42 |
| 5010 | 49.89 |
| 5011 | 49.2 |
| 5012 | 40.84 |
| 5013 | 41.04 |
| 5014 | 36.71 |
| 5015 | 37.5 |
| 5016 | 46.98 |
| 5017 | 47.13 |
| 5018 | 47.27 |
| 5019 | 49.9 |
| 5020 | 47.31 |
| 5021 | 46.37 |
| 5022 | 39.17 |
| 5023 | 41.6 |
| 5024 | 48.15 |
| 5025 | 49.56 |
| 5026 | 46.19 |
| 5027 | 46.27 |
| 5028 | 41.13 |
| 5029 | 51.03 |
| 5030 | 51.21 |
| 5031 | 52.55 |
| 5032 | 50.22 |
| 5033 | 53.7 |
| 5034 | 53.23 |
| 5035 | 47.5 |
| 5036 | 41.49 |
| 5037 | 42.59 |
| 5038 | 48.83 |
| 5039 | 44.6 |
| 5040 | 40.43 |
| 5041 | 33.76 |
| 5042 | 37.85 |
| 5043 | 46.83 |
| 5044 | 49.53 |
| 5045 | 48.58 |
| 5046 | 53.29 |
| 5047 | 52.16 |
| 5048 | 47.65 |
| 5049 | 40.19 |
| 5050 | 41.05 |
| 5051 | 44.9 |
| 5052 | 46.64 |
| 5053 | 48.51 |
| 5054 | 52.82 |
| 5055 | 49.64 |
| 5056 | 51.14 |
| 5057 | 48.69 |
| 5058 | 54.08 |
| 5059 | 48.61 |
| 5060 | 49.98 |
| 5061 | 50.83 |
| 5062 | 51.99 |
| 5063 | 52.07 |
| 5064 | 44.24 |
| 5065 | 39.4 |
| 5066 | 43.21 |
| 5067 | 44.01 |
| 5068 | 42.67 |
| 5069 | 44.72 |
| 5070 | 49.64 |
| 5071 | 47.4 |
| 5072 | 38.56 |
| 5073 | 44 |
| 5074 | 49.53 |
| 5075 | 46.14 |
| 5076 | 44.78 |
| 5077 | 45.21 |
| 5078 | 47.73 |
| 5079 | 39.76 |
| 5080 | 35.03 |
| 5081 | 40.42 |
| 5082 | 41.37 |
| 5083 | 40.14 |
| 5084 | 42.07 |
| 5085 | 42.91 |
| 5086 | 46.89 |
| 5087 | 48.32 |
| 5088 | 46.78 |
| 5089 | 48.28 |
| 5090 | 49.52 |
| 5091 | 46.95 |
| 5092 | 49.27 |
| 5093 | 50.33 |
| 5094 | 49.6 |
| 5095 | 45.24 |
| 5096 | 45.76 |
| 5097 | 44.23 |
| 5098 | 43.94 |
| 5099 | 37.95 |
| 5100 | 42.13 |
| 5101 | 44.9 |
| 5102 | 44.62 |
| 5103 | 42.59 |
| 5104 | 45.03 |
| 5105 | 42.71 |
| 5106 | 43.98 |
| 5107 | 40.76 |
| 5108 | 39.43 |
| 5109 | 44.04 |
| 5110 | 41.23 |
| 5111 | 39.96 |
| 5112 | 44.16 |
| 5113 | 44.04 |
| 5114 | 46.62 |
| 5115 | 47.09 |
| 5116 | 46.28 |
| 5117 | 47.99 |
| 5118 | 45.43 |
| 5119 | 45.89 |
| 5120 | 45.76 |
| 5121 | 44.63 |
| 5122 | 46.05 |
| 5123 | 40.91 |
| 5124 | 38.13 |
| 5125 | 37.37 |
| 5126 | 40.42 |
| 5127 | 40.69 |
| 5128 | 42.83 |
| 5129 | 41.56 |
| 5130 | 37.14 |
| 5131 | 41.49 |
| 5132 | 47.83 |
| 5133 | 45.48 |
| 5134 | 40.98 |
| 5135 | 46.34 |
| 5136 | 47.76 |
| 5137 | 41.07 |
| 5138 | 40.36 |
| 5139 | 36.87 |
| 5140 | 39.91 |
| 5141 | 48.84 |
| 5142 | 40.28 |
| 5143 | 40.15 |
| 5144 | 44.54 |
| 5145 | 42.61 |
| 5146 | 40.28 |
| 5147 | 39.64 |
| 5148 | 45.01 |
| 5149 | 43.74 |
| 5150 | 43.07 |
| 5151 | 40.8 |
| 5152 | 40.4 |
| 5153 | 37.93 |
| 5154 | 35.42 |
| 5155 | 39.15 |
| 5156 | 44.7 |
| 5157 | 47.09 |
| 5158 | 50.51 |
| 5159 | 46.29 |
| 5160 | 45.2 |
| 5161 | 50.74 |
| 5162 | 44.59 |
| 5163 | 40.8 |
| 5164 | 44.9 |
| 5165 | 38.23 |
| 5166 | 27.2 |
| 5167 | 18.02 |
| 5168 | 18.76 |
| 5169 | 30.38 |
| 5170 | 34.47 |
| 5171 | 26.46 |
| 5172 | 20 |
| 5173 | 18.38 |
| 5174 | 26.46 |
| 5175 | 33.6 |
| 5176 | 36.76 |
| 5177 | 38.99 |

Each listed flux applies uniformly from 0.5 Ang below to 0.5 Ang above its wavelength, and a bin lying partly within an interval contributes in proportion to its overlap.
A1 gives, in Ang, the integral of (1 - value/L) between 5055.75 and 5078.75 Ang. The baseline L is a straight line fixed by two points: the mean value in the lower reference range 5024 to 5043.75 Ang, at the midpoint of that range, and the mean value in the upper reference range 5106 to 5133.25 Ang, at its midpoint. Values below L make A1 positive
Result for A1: -0.9 Ang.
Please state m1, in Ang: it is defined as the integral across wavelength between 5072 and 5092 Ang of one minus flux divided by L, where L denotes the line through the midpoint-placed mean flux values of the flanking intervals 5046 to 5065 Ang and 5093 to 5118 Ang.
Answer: 0.72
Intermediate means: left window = 48.5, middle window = 44.5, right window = 44.1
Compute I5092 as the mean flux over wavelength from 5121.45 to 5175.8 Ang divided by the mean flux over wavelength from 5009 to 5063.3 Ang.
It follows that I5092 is 0.84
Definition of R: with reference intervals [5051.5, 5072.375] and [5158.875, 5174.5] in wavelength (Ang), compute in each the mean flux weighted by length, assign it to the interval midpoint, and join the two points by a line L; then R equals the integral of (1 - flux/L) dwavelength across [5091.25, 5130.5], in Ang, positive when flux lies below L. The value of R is -2.8 Ang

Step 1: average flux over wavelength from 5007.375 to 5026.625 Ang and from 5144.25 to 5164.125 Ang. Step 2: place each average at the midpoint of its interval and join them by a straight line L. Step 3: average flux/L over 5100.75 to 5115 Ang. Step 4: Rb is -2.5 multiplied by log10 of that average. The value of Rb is 0.01 mag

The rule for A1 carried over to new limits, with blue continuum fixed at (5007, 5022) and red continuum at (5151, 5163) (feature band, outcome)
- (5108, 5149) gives 0.8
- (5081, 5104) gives -0.5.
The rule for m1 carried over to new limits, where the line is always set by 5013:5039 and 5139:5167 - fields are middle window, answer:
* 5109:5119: -0.37 Ang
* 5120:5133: 0.25 Ang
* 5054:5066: -1.03 Ang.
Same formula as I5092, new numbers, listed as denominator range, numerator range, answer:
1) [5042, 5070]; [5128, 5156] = 0.88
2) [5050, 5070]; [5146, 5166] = 0.89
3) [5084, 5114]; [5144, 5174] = 0.84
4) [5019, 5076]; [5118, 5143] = 0.91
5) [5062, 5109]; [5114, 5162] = 0.97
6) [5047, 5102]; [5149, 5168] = 0.88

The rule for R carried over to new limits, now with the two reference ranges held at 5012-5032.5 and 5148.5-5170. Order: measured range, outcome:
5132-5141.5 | -0.7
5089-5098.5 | -1.1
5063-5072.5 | -0.1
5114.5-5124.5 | -0.9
